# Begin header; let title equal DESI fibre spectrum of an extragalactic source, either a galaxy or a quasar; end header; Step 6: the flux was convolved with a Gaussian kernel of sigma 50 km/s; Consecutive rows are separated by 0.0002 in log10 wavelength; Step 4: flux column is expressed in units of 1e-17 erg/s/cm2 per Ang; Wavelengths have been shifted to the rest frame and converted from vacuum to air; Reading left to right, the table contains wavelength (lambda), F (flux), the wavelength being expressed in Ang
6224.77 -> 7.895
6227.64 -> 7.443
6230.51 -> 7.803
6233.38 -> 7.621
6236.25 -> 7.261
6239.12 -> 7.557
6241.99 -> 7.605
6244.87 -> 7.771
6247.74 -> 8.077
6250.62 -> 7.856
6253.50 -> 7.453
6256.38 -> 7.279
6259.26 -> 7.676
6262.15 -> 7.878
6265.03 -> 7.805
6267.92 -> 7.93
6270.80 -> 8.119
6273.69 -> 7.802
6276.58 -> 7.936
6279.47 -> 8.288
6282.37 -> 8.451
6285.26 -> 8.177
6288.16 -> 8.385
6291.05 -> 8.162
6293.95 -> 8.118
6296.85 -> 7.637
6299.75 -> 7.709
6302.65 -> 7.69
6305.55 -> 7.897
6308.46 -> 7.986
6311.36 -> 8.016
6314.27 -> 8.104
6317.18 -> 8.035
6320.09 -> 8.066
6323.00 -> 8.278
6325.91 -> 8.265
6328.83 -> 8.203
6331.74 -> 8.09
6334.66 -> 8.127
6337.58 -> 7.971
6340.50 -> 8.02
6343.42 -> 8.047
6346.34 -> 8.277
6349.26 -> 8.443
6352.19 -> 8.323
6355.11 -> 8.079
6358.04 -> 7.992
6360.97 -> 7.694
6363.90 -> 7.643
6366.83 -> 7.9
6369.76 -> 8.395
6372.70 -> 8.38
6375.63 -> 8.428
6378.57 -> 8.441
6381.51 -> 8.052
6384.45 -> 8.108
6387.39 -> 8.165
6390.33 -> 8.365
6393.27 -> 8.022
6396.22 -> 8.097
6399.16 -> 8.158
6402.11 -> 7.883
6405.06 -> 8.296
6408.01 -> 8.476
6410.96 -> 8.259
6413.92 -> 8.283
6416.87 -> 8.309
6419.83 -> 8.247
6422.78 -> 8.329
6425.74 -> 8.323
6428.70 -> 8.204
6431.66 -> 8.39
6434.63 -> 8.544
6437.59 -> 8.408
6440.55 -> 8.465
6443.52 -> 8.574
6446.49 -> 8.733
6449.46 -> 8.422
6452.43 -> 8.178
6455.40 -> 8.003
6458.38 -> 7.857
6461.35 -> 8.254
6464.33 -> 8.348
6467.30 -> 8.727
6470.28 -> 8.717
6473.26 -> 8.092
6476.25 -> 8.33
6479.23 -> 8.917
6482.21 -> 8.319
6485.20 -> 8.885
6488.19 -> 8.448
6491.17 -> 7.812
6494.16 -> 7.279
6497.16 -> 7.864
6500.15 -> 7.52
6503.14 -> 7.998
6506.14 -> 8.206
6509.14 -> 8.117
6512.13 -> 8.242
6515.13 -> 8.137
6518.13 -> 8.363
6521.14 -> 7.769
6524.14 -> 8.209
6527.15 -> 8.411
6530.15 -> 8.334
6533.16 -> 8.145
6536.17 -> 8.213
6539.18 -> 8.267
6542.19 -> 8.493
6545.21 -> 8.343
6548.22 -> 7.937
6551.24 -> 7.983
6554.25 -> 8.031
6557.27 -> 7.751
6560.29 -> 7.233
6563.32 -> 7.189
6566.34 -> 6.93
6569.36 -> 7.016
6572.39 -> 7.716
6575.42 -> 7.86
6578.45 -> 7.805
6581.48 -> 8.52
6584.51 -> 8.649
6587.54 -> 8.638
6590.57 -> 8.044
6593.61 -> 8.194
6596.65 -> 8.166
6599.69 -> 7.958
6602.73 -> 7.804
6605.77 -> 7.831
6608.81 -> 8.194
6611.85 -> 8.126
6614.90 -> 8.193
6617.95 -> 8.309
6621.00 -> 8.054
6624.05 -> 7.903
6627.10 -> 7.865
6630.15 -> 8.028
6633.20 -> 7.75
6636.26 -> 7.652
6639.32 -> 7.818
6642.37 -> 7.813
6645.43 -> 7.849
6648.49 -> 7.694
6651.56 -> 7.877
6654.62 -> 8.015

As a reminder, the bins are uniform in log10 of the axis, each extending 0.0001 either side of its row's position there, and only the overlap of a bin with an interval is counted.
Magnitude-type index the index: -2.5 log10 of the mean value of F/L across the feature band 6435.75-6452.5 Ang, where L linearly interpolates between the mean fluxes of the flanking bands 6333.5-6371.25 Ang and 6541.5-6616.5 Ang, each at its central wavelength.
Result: -0.063 mag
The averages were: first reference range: 8.07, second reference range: 7.94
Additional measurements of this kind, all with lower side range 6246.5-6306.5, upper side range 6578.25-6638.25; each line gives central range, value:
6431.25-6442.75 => -0.06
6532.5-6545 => -0.03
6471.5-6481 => -0.06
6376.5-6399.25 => -0.03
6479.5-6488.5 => -0.08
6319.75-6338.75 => -0.03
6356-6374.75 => -0.01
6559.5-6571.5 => 0.14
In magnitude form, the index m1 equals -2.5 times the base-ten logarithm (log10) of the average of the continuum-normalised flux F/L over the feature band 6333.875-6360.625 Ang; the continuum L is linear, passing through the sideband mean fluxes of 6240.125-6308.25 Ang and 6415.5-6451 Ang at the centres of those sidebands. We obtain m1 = 0.00 mag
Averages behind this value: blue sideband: 7.9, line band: 8.12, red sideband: 8.41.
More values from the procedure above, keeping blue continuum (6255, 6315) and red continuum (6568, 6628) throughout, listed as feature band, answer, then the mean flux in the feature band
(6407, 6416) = -0.045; 8.33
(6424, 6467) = -0.046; 8.35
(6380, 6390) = -0.021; 8.14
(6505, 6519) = -0.025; 8.21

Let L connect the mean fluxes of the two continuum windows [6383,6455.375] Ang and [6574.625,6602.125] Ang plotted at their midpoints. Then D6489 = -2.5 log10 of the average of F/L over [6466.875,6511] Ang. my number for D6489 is 0.01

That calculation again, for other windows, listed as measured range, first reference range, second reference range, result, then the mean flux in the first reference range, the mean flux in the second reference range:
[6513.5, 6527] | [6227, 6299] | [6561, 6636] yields -0.03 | 7.85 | 7.93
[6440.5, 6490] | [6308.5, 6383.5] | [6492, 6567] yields -0.05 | 8.13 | 7.97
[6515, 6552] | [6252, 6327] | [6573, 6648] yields -0.03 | 7.97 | 8.03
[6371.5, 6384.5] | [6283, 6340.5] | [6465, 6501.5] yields -0.02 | 8.05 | 8.25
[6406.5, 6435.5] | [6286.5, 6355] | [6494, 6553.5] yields -0.03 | 8.08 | 8.11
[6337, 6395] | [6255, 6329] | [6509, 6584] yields -0.02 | 7.99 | 7.97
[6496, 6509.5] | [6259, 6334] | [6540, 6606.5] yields 0.00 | 8.03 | 7.92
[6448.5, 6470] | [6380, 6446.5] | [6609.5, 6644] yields -0.01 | 8.28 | 7.96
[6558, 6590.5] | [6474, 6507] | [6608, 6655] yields 0.03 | 8.14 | 7.94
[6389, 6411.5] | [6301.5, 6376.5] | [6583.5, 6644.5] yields -0.02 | 8.09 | 8.04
